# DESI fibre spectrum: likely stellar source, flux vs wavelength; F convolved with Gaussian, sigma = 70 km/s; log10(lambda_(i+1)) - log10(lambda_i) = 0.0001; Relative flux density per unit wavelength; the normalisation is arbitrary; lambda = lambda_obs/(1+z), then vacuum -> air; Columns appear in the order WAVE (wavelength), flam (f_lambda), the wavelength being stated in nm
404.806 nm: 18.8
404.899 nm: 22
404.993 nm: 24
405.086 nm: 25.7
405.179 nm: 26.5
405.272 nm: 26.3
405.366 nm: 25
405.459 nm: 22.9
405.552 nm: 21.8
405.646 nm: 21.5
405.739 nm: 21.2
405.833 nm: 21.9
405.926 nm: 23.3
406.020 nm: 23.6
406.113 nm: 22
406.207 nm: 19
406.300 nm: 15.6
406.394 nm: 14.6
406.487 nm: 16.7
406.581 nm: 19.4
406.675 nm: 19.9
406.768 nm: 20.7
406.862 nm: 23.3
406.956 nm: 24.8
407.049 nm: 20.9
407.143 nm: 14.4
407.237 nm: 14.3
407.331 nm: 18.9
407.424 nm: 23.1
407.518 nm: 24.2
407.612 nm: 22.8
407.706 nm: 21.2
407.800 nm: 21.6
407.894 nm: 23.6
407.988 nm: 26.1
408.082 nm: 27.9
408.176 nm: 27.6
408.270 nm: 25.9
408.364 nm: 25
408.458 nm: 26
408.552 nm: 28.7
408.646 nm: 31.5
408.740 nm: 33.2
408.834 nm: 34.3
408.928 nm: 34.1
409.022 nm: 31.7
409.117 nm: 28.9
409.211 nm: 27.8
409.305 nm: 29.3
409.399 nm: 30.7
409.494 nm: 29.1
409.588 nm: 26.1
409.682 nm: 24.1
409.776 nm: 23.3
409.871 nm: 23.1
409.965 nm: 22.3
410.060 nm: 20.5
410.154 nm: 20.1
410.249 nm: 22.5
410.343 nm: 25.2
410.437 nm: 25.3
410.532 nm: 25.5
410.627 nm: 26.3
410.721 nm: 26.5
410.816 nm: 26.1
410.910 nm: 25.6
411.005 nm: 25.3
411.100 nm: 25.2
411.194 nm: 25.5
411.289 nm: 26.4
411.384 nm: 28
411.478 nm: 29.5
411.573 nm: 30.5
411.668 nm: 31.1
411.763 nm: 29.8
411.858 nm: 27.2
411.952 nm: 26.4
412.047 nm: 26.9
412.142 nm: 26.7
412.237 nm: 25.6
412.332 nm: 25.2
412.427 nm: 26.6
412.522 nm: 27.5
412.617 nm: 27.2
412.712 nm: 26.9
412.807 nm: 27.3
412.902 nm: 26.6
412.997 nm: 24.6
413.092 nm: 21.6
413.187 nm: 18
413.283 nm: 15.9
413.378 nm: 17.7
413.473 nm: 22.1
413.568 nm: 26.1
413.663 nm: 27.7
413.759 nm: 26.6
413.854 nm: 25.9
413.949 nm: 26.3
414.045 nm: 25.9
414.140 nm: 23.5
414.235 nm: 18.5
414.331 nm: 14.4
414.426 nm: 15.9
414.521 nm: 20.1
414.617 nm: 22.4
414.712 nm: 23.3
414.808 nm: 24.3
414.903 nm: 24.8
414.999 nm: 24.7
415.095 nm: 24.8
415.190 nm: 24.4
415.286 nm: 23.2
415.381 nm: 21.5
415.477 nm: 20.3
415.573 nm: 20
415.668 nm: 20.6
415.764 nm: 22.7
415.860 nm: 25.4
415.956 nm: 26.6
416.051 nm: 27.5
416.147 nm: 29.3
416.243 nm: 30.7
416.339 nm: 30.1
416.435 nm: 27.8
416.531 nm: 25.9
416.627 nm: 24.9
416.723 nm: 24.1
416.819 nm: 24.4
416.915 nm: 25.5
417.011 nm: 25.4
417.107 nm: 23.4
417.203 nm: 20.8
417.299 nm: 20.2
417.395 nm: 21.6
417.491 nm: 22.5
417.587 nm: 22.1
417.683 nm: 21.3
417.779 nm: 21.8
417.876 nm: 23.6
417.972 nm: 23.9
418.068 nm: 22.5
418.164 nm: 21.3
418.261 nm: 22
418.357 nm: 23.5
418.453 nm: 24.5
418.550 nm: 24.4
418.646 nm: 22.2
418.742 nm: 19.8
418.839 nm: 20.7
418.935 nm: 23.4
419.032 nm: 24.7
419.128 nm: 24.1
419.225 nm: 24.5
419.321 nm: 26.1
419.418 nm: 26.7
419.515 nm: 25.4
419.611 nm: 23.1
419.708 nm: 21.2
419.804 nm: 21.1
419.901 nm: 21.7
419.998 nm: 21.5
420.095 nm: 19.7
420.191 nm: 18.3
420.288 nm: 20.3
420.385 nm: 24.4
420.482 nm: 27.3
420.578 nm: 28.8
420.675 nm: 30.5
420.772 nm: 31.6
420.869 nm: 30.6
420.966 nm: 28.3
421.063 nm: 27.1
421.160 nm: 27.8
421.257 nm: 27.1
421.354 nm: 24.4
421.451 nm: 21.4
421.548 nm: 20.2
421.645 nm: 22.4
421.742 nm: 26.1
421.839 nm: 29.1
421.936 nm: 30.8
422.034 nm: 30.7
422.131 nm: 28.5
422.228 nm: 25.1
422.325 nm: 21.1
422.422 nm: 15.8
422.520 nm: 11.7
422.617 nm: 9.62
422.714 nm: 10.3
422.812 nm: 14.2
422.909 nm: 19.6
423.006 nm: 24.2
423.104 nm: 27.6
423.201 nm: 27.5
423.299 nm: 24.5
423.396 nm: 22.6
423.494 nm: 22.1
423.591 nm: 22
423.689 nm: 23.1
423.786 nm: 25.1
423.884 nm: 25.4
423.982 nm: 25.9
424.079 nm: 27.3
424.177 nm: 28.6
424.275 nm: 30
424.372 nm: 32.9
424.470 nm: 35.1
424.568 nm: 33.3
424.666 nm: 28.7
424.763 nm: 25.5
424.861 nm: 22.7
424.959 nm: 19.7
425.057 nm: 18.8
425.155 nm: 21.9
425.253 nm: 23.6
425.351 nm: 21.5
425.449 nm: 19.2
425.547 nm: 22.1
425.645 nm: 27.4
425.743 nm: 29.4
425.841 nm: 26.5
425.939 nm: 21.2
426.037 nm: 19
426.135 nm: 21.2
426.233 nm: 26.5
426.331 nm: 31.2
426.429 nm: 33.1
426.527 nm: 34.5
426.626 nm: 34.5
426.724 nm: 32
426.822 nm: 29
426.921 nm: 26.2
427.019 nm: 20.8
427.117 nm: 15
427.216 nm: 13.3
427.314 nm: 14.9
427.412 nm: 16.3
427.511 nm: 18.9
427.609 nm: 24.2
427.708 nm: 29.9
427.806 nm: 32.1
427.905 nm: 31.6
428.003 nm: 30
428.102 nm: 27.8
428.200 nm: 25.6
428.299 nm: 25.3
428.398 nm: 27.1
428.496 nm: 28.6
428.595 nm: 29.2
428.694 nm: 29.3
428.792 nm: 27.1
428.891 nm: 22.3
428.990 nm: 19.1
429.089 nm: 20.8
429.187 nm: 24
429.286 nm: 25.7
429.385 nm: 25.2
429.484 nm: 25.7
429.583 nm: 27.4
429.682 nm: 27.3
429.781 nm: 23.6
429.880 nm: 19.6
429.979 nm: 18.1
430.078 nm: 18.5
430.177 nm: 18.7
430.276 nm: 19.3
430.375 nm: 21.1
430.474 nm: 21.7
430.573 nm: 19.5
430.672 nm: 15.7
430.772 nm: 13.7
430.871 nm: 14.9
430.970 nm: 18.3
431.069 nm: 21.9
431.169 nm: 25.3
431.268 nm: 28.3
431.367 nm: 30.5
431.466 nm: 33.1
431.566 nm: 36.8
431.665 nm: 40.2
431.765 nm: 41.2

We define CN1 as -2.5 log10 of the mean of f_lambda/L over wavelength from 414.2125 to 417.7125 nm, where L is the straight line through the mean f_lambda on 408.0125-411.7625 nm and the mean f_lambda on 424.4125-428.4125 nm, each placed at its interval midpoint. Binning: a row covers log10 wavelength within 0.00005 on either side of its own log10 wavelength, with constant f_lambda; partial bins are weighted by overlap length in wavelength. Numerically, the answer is 0.13 mag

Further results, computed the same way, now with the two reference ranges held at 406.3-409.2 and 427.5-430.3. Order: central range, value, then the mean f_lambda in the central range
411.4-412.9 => -0.139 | 27.6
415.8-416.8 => -0.110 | 27.1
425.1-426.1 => 0.079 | 23.1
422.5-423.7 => 0.231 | 20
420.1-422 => -0.058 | 26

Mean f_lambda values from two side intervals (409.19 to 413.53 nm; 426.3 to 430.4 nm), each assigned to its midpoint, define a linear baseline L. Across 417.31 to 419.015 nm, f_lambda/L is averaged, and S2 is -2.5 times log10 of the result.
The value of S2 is 0.13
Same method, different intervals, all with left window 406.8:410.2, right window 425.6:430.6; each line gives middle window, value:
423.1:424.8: -0.10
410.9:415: 0.02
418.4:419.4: 0.06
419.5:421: 0.01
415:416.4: 0.01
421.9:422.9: 0.26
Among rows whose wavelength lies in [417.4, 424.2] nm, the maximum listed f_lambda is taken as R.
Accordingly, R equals 31.6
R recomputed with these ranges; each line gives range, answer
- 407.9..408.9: 34.3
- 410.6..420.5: 31.1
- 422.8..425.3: 35.1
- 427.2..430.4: 32.1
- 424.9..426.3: 29.4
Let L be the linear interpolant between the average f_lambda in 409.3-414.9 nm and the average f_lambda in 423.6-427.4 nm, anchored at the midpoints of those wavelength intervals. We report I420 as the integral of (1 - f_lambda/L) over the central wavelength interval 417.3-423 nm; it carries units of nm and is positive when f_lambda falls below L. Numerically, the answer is 0.44 nm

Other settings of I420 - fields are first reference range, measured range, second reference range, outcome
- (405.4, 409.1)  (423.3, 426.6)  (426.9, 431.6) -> -0.32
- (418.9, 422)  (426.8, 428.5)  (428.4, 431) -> -0.09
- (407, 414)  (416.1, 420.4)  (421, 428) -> 0.25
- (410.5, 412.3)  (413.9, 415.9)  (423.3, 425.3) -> 0.33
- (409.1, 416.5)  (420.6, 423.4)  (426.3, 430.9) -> 0.06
